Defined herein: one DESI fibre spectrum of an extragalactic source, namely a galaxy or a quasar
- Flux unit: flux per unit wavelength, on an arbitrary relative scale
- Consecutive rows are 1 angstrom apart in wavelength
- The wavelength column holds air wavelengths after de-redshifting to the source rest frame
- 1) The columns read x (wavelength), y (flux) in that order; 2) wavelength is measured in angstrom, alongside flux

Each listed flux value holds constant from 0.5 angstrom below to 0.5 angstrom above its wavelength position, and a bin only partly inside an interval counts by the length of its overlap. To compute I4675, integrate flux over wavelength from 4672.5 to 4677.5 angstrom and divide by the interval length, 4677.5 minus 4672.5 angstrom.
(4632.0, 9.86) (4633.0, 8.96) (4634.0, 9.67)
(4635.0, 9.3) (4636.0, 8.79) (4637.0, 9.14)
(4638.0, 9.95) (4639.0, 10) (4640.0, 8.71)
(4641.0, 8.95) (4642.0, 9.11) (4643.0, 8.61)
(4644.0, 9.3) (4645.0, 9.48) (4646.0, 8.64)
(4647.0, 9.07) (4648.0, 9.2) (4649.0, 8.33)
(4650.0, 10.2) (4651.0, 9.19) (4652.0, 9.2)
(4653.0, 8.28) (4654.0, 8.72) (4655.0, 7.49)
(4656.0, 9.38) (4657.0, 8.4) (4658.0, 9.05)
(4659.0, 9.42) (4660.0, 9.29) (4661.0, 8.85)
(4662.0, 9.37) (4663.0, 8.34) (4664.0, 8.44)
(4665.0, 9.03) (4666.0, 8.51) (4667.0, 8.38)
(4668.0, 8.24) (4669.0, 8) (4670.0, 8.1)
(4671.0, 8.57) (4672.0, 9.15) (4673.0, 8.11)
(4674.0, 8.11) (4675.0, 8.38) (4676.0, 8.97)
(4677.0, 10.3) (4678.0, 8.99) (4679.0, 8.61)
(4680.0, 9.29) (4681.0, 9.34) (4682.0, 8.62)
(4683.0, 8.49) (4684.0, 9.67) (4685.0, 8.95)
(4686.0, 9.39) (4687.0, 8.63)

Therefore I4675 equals 8.77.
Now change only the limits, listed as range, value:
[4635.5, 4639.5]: 9.47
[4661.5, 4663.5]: 8.86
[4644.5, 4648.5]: 9.1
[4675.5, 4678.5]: 9.42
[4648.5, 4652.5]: 9.23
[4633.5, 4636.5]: 9.25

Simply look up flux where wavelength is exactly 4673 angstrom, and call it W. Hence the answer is 8.11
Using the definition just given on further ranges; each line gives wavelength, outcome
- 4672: 9.15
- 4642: 9.11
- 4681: 9.34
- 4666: 8.51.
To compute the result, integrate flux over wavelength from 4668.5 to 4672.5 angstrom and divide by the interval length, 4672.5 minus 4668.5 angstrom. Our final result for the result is 8.46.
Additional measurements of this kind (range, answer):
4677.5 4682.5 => 8.97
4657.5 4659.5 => 9.23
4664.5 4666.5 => 8.77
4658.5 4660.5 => 9.36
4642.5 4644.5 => 8.96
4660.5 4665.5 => 8.81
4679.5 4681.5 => 9.31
